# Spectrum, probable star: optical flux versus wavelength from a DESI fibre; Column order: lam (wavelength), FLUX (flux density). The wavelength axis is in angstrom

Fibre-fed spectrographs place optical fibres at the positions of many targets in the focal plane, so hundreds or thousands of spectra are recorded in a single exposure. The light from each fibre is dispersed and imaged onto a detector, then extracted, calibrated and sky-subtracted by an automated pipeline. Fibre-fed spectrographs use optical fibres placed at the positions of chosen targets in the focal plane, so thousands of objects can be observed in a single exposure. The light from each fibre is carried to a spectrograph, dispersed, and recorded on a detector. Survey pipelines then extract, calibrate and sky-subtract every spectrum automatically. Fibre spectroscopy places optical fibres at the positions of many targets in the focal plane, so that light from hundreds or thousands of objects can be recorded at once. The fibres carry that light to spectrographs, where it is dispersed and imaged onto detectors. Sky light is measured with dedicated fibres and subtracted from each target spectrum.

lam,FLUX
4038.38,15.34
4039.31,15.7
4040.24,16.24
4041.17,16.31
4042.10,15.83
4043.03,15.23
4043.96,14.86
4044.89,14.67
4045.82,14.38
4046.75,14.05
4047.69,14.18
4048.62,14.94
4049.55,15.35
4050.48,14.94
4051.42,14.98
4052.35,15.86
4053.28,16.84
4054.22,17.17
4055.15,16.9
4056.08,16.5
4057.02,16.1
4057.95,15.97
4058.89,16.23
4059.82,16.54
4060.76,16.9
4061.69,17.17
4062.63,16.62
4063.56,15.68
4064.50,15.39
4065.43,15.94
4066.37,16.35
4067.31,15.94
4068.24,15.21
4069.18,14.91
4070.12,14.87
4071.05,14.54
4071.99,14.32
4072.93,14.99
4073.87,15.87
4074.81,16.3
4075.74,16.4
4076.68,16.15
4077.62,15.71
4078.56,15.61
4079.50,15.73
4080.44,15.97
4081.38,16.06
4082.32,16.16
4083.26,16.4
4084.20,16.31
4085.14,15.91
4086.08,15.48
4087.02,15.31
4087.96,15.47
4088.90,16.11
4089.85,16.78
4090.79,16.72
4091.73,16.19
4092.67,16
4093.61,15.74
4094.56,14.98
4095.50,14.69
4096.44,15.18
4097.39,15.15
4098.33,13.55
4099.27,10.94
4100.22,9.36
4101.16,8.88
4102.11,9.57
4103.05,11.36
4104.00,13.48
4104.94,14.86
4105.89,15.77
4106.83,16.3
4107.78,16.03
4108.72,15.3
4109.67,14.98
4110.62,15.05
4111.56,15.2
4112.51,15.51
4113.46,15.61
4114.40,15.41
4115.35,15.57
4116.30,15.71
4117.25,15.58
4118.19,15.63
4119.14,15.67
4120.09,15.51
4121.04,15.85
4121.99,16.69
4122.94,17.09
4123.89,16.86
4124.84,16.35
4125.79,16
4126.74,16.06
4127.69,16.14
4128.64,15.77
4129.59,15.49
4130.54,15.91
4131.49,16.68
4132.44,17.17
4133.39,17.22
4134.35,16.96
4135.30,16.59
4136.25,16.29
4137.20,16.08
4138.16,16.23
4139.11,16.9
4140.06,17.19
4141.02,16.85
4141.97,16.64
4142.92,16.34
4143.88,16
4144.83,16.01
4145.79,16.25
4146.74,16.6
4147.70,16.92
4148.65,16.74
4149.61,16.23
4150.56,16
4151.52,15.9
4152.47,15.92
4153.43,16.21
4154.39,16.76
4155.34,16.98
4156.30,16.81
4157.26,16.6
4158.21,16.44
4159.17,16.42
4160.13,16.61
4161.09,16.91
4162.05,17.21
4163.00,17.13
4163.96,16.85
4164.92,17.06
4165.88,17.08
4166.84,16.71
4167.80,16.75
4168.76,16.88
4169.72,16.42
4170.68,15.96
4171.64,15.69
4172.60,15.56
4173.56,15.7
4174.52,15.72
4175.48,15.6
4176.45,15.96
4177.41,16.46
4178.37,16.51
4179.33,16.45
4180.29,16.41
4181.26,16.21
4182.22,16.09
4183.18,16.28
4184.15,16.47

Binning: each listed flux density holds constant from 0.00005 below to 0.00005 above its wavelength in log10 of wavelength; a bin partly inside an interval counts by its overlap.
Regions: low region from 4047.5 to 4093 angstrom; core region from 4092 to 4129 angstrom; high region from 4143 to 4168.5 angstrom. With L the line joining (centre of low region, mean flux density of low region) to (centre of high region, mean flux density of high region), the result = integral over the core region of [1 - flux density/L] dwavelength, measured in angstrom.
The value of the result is 3.1 angstrom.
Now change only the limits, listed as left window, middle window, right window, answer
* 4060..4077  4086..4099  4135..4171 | 0.4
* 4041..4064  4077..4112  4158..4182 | 2.6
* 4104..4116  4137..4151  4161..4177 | -0.4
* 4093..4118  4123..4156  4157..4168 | -1.4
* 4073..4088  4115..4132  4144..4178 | 0.2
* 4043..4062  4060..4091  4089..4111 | -1.8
